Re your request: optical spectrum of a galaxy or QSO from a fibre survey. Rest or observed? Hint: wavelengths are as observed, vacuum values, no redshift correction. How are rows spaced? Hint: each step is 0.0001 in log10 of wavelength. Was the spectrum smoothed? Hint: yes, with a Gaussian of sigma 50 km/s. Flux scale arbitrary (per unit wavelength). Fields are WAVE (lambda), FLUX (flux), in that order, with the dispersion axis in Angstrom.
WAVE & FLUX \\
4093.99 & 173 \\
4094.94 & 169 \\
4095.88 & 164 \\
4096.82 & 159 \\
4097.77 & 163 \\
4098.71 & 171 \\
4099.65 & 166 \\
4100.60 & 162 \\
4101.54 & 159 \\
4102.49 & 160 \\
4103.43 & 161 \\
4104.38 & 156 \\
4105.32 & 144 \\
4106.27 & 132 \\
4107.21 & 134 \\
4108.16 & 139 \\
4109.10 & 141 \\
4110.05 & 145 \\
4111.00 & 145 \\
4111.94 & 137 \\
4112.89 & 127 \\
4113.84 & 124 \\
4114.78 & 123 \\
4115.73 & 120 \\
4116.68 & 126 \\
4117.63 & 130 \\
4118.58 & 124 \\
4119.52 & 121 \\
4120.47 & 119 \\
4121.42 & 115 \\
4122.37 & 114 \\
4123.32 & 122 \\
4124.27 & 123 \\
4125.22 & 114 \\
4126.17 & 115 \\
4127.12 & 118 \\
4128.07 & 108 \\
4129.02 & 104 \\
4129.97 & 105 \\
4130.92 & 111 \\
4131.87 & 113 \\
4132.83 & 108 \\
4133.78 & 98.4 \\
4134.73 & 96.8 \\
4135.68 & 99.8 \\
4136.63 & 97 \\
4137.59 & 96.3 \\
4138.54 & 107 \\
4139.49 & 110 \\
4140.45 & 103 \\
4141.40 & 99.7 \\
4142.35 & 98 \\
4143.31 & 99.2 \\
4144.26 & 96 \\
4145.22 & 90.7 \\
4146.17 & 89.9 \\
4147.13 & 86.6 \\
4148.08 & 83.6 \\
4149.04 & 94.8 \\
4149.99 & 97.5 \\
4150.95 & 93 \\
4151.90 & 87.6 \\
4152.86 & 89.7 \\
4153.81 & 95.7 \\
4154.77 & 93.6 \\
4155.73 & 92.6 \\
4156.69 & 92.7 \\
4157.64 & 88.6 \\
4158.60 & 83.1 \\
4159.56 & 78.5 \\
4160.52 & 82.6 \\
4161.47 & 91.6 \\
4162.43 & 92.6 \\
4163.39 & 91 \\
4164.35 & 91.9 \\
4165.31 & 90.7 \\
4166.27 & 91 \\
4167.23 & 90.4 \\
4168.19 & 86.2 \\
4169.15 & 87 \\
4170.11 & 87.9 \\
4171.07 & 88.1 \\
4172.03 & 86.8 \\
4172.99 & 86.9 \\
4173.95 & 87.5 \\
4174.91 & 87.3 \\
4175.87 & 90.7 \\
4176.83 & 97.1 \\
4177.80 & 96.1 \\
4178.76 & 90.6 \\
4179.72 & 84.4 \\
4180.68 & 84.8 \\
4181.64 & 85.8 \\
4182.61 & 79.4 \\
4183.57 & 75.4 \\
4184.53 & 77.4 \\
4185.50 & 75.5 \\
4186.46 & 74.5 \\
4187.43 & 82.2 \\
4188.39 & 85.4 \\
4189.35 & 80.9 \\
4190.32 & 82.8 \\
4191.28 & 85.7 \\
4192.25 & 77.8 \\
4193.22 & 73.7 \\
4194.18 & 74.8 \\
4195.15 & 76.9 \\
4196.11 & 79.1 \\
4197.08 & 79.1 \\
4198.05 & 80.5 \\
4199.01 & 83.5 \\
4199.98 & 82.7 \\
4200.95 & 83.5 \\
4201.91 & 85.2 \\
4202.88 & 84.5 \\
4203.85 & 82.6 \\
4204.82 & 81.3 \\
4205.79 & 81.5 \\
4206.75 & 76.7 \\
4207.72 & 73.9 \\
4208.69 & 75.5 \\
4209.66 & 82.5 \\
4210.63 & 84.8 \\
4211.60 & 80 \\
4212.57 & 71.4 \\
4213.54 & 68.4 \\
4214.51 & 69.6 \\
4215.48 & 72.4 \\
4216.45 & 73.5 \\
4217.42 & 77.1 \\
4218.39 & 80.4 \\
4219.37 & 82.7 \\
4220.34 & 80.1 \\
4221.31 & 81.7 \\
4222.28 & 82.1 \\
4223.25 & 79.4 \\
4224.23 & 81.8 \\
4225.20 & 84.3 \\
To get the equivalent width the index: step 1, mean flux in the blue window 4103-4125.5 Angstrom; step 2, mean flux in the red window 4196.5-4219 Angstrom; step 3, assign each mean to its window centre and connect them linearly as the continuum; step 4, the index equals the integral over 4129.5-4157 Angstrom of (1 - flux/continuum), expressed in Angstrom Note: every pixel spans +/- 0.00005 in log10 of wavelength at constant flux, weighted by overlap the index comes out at 4.1 Angstrom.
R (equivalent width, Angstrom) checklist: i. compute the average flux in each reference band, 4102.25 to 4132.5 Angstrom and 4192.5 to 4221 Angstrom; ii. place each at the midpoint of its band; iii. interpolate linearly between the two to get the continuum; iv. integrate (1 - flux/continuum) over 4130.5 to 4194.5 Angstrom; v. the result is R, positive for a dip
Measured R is 7.5 Angstrom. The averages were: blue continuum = 127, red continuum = 78.6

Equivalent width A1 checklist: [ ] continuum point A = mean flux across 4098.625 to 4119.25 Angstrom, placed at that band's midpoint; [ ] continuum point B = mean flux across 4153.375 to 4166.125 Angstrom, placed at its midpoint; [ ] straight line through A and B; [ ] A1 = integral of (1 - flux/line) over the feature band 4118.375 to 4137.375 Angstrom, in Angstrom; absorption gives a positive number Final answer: 1.8 Angstrom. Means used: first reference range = 141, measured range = 111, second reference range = 89.6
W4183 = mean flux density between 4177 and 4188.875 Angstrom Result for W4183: 83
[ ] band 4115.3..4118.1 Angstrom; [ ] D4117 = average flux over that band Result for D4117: 125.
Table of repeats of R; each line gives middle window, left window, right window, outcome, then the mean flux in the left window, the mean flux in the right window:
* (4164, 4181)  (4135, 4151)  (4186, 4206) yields -0.3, 96.7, 80.8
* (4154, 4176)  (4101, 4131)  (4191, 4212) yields 2.7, 129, 80.2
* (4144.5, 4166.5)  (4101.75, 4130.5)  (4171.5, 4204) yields 2.8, 128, 83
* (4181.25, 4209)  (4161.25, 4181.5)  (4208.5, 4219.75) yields 0.8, 89.5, 76.4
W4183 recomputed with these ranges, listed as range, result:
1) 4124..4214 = 89.5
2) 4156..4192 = 86.2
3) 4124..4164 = 97.8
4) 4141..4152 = 93.2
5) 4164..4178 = 89.5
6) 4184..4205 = 80.4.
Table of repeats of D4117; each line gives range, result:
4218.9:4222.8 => 81.8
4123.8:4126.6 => 117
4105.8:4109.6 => 137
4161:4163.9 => 91.6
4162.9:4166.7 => 91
